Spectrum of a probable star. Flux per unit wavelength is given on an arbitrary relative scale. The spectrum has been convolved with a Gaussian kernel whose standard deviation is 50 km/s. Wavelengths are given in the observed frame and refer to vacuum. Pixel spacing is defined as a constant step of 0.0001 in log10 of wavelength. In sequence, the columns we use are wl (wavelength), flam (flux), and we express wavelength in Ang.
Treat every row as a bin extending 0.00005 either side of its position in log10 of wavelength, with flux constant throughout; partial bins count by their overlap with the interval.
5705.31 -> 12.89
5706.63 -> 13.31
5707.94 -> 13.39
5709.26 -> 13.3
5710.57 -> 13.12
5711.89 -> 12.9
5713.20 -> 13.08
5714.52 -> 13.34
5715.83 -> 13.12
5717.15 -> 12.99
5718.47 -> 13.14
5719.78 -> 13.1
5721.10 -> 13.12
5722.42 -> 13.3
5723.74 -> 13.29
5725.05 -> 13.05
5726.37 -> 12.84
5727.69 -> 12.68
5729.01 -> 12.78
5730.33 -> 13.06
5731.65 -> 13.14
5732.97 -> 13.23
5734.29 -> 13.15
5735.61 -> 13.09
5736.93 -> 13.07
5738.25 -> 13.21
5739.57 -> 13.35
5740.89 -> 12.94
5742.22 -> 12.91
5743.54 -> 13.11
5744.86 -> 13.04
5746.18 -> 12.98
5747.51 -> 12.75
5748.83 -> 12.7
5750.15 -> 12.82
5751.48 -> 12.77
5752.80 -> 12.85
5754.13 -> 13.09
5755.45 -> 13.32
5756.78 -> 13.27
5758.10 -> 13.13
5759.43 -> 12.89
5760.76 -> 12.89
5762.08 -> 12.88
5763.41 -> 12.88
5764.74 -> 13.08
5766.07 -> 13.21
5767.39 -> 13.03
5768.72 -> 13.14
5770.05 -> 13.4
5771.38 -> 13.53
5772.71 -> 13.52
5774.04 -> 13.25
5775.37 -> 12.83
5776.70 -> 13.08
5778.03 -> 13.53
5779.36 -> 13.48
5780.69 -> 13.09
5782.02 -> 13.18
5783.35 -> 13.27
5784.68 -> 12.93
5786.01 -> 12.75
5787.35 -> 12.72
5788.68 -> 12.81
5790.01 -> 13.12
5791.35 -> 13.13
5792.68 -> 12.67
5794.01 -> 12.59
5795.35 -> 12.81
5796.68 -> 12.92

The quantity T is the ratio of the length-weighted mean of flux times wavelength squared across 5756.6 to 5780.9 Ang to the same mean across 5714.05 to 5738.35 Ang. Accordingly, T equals 1.02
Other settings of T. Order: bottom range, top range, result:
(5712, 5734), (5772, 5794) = 1.02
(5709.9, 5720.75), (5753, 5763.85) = 1.01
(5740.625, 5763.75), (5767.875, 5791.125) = 1.02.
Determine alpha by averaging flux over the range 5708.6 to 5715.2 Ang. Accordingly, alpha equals 13.2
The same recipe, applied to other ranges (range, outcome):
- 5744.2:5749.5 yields 12.9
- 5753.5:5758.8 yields 13.2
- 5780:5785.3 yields 13.1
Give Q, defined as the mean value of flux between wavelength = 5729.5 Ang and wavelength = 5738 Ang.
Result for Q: 13.1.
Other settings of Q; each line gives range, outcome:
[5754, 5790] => 13.1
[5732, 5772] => 13.1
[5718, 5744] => 13.1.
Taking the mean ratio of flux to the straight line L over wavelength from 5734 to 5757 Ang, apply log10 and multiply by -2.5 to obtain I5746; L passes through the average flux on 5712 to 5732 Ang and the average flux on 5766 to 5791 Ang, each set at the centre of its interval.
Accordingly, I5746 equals 0.01 mag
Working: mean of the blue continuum 13.1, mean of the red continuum 13.1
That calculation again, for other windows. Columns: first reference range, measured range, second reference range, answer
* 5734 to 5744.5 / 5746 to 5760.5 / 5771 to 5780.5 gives 0.02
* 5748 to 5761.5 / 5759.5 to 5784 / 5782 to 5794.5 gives -0.02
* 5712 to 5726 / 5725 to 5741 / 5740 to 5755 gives 0.00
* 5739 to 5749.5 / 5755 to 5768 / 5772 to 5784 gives 0.01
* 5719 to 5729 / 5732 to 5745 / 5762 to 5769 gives -0.01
